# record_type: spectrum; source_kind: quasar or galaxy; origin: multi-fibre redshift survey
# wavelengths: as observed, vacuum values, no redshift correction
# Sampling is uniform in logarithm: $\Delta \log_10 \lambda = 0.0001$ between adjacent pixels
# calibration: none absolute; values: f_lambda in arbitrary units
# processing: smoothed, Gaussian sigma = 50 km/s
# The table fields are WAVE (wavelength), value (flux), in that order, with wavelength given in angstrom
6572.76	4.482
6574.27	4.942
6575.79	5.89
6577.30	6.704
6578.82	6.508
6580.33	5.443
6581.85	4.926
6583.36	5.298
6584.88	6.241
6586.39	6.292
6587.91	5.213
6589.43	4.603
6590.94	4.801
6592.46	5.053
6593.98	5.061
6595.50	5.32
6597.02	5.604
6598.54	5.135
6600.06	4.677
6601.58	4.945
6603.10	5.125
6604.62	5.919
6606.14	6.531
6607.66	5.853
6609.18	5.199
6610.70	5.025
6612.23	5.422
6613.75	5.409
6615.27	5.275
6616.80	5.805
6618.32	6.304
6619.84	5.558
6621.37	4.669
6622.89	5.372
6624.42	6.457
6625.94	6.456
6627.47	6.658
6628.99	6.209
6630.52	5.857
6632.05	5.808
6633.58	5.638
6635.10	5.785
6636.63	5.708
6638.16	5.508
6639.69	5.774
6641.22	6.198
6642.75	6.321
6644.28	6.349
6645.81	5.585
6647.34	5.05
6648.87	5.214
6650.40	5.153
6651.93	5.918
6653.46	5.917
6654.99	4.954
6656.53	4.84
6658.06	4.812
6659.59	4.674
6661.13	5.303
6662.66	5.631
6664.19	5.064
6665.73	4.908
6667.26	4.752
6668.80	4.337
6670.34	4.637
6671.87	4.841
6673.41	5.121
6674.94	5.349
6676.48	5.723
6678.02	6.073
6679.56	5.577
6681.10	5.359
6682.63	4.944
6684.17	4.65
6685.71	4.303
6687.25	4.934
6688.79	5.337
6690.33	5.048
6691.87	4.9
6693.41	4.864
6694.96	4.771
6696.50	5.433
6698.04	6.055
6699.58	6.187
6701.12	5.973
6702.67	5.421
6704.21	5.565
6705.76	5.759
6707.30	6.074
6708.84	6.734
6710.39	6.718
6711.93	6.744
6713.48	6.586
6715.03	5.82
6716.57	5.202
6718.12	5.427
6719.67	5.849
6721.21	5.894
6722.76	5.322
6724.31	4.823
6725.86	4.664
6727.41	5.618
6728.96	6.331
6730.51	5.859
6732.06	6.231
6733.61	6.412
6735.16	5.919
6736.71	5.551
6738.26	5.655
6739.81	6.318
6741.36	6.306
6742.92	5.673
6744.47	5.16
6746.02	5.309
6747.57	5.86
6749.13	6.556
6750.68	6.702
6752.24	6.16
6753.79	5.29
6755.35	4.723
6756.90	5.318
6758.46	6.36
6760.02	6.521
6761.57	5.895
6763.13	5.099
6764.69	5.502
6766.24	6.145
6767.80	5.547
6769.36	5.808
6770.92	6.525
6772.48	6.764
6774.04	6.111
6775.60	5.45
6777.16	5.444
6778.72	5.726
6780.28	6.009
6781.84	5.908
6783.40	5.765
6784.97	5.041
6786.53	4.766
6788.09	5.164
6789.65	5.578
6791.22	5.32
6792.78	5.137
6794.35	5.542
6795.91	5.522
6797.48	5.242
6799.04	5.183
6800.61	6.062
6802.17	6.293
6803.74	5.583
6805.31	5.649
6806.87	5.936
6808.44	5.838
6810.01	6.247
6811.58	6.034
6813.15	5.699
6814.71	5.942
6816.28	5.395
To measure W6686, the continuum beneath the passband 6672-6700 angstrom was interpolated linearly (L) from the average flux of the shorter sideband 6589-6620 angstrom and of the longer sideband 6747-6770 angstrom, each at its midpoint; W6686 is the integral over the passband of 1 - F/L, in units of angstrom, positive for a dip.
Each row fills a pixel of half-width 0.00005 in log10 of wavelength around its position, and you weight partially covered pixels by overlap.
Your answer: 1.9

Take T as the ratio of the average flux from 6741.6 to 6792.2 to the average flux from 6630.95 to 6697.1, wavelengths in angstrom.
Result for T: 1.08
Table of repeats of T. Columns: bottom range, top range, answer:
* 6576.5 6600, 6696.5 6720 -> 1.10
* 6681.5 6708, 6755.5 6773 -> 1.11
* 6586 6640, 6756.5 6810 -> 1.03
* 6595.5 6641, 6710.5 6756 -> 1.03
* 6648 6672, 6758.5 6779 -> 1.17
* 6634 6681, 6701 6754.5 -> 1.09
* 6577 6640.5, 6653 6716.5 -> 0.96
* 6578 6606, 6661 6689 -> 0.95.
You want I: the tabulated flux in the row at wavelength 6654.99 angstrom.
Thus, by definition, 4.954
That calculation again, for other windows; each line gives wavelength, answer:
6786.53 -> 4.766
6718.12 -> 5.427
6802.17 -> 6.293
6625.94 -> 6.456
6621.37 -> 4.669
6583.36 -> 5.298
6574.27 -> 4.942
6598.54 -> 5.135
